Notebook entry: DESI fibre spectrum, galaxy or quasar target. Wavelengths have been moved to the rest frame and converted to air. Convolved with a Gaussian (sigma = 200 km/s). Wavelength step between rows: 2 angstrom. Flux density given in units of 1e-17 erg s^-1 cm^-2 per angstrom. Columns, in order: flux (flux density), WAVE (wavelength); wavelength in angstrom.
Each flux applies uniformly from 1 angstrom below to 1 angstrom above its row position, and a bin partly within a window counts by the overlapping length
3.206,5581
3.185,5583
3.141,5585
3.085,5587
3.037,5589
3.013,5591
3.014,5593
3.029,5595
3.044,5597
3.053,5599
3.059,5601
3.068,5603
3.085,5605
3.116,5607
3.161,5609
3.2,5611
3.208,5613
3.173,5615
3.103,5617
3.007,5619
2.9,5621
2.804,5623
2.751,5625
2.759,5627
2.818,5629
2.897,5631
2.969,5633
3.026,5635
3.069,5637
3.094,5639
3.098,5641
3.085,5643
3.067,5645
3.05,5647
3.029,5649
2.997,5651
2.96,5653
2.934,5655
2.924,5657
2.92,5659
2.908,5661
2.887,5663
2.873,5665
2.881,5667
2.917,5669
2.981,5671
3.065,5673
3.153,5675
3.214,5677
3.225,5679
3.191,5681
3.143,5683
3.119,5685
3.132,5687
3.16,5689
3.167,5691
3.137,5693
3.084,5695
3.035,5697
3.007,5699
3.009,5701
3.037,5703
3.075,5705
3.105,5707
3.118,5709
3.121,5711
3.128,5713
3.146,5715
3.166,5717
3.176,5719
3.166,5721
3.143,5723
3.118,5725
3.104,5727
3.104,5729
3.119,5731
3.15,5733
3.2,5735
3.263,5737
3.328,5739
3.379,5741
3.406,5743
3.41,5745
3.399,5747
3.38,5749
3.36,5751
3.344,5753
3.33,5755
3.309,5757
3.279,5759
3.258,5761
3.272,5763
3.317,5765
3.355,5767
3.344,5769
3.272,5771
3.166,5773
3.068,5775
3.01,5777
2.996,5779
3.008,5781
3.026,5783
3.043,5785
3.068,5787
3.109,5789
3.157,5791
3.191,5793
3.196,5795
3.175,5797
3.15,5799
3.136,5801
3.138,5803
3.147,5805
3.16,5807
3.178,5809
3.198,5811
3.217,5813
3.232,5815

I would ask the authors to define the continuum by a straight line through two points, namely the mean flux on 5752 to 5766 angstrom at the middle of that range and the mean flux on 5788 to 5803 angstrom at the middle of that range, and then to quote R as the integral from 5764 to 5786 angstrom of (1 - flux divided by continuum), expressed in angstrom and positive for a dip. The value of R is 0.6 angstrom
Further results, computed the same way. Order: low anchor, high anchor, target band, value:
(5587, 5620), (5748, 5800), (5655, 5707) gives 1.5 angstrom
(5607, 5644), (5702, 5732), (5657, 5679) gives 0.5 angstrom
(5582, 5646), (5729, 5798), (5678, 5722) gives 0.3 angstrom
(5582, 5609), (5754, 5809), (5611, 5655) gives 1.4 angstrom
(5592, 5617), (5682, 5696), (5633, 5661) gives 0.9 angstrom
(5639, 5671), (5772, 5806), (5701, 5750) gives -2.4 angstrom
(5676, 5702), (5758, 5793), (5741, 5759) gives -1.2 angstrom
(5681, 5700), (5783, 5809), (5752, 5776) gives -1.1 angstrom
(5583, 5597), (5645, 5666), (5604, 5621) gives -0.5 angstrom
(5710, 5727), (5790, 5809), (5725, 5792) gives -1.5 angstrom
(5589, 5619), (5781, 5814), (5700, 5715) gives 0.1 angstrom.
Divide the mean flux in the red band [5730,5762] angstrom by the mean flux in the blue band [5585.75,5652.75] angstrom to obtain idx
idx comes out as 1.1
